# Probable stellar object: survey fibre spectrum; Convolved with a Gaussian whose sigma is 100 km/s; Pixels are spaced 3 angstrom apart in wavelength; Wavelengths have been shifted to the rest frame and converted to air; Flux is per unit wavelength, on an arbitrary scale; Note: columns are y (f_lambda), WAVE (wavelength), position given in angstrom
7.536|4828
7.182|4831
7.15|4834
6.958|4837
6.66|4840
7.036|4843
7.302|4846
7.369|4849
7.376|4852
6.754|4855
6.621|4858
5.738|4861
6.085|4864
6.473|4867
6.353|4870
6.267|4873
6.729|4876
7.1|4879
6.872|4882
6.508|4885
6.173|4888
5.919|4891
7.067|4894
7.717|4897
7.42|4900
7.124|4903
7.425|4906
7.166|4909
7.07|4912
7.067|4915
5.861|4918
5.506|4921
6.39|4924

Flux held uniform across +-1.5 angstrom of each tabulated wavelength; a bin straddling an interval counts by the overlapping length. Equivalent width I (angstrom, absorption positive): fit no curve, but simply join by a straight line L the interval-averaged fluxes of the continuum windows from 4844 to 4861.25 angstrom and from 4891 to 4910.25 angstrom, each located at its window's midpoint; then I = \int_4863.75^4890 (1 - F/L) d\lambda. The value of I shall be 2.1 angstrom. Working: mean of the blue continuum 6.95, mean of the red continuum 7.21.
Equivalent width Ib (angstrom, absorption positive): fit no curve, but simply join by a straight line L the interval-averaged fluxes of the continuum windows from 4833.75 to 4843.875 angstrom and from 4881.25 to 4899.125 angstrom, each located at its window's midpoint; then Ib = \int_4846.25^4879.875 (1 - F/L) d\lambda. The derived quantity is 0.9 angstrom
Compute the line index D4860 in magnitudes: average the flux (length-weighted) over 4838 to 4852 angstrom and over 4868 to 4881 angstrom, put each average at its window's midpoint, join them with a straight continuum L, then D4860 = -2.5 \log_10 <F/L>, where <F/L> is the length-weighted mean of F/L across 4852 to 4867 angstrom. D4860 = 0.07 mag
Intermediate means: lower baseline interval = 7.12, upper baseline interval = 6.62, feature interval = 6.42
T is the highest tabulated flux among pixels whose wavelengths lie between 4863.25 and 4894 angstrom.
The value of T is 7.1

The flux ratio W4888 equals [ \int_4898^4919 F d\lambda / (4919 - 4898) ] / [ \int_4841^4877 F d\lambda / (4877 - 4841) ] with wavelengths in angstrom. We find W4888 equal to 1.06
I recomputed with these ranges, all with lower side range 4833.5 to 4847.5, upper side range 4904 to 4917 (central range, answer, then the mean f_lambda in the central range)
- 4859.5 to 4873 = 1.69 angstrom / 6.17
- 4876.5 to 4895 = 1.27 angstrom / 6.6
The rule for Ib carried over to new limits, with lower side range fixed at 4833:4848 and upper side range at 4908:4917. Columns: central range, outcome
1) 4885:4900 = 0.6 angstrom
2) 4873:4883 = 0.3 angstrom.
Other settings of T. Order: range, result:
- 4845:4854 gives 7.376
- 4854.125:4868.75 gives 6.754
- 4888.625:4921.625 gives 7.717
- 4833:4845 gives 7.15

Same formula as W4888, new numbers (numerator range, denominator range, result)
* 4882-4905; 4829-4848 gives 0.97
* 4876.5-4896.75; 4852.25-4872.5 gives 1.04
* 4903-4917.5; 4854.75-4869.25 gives 1.12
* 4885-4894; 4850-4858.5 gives 0.90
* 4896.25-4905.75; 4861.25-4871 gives 1.19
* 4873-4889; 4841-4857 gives 0.93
